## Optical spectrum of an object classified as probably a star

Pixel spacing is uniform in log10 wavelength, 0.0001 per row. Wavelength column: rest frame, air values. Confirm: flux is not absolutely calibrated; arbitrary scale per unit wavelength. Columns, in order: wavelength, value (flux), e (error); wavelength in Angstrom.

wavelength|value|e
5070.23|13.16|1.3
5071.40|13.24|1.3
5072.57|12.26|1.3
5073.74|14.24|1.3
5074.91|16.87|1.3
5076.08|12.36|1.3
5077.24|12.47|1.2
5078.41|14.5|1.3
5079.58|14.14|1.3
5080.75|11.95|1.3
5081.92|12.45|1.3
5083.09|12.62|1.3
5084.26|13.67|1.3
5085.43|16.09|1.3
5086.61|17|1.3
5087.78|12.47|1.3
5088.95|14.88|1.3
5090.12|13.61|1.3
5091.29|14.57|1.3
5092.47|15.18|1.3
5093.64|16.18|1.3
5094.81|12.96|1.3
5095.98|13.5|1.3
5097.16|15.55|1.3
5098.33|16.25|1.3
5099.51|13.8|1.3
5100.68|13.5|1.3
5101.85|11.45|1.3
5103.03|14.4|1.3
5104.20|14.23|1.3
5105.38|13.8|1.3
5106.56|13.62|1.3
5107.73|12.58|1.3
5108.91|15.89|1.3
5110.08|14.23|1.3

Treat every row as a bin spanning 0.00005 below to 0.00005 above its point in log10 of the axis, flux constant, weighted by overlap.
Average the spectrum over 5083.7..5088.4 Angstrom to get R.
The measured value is 14.8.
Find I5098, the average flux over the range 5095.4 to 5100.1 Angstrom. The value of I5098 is 14.8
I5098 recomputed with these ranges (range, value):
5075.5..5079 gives 13.1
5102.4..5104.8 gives 14.2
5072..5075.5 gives 14.4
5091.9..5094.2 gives 15.7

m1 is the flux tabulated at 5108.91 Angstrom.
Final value 15.89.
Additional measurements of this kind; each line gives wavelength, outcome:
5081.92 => 12.45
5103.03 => 14.4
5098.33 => 16.25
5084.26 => 13.67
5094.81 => 12.96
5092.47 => 15.18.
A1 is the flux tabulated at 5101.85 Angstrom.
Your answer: 11.45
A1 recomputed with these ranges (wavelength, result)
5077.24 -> 12.47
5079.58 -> 14.14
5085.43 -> 16.09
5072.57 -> 12.26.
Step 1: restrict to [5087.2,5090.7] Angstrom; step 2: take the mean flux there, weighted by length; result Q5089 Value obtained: 13.7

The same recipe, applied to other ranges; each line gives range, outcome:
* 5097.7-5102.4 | 13.8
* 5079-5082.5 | 12.8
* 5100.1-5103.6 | 13.1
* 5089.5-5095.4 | 14.5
